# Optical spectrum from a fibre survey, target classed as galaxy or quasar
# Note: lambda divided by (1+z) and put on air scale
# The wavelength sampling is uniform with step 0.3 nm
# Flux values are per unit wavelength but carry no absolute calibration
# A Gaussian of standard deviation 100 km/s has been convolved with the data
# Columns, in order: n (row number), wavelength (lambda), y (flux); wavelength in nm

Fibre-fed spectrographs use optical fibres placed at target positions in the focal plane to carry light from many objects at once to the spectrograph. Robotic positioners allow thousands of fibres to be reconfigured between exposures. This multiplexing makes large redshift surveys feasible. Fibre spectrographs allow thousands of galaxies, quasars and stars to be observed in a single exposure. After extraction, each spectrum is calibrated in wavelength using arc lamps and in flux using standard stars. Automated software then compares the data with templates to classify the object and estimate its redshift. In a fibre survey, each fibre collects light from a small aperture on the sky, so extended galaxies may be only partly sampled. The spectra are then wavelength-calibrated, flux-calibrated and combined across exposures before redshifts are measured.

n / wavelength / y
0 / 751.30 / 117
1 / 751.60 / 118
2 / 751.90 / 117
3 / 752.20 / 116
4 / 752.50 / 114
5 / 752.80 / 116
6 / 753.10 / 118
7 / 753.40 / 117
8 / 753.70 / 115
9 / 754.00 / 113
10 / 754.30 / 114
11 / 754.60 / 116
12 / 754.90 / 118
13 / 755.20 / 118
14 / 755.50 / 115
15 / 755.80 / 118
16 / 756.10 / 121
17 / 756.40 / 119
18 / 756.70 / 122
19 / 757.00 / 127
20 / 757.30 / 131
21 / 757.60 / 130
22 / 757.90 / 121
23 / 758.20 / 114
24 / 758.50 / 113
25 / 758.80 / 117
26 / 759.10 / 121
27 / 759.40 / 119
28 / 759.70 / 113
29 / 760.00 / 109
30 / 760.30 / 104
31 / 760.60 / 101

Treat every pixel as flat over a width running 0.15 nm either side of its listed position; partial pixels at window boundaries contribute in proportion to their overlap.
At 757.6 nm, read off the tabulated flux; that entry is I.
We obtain 130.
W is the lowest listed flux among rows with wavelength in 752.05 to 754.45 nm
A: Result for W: 113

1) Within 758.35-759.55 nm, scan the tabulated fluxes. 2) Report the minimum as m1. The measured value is 113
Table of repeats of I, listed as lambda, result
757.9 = 121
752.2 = 116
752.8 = 116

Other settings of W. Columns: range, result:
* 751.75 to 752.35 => 116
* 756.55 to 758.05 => 121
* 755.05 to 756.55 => 115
